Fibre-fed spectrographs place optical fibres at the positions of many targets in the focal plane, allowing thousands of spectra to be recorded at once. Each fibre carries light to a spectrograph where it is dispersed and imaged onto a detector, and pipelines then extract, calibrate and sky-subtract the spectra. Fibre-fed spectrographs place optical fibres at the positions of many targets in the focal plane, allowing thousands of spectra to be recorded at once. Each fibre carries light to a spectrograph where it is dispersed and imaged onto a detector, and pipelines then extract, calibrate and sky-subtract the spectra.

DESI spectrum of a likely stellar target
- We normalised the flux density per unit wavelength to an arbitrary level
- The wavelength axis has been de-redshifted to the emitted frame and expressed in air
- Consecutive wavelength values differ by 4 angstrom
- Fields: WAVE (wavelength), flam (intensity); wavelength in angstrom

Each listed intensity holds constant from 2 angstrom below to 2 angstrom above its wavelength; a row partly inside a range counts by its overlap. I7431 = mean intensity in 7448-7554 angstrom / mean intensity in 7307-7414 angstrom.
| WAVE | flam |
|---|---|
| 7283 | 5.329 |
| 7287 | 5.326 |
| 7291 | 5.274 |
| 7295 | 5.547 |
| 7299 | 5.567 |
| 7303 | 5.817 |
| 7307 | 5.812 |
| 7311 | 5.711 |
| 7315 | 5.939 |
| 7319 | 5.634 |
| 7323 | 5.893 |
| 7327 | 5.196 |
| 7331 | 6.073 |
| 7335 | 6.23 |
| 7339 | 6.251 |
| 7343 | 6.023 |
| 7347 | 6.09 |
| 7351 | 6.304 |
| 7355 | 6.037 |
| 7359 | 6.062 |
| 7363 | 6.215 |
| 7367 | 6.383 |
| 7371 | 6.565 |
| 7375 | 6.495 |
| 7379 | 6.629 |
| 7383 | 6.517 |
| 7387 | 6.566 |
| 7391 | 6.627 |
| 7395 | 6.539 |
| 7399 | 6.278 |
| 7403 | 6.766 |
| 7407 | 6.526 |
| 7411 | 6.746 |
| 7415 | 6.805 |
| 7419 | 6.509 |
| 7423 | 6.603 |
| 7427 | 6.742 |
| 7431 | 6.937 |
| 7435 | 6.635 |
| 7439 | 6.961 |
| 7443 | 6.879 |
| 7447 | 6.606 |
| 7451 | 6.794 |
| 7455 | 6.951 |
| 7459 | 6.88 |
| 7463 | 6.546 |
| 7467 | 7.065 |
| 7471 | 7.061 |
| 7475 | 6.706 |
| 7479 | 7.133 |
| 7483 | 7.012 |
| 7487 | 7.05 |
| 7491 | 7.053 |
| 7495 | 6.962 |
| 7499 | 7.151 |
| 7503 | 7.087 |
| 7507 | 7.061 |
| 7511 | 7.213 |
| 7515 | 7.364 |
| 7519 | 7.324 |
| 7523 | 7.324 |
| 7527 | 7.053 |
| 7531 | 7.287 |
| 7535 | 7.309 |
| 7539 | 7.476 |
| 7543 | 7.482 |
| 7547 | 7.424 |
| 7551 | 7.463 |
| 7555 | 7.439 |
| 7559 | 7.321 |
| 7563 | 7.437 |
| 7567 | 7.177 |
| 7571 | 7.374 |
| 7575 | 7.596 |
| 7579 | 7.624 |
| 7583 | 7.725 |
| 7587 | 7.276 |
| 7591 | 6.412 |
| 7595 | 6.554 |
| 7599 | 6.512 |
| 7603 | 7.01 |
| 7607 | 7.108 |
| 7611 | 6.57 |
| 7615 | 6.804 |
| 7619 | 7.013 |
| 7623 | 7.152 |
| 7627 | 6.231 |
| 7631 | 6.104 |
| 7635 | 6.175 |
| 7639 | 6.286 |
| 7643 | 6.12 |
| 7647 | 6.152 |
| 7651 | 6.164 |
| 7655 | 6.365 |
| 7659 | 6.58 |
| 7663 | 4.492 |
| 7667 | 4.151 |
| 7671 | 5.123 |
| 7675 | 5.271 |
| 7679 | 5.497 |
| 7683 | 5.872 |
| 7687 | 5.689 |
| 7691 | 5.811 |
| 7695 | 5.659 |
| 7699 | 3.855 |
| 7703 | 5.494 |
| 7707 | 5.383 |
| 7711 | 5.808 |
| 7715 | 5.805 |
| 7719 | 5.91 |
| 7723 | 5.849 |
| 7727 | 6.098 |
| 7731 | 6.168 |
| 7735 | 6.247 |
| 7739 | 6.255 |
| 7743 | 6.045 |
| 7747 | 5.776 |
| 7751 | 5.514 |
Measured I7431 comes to 1.1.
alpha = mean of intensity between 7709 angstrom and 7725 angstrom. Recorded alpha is 5.84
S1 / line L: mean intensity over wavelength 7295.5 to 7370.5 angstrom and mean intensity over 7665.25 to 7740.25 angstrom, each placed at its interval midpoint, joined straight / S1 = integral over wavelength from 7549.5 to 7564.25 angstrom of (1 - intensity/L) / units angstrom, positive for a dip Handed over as -4.3 angstrom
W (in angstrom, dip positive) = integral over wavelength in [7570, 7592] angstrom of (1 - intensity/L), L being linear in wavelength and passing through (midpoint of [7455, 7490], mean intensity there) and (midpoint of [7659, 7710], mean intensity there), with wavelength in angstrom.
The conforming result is -4.7 angstrom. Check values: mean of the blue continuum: 6.94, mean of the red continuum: 5.26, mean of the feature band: 7.37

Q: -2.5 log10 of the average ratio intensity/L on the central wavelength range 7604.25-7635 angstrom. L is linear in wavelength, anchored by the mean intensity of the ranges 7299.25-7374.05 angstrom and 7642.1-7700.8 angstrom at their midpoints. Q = -0.19 mag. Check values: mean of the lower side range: 6.01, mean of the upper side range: 5.51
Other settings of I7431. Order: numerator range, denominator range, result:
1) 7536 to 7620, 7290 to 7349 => 1.24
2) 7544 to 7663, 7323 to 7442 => 1.06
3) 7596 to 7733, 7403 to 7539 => 0.86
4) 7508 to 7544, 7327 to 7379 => 1.18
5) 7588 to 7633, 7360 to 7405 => 1.03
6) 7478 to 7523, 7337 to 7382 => 1.14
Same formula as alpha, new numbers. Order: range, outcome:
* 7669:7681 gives 5.3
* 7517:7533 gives 7.25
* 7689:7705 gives 5.2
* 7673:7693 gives 5.63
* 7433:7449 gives 6.77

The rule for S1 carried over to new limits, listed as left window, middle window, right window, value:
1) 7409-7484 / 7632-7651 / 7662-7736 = -1.3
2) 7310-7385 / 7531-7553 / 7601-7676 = -4.5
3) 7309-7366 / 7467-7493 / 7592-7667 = -3.6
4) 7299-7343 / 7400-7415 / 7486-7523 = -0.5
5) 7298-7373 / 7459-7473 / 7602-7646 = -1.4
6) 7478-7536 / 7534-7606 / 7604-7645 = -4.3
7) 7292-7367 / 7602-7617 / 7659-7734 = -3.4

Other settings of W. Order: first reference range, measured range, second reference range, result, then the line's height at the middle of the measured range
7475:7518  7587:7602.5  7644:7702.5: -1.1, 6.2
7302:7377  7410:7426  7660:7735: -2.0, 5.92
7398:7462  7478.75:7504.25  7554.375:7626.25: -0.7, 6.87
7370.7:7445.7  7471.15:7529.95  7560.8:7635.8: -2.7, 6.8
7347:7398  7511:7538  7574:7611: -1.7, 6.85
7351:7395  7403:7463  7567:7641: -2.0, 6.53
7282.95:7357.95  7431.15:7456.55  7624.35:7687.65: -4.4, 5.8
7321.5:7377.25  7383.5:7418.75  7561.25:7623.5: -1.5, 6.34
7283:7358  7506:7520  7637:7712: -3.9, 5.68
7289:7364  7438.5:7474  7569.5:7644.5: -3.0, 6.31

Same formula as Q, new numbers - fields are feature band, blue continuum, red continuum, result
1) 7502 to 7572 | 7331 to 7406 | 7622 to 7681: -0.21 mag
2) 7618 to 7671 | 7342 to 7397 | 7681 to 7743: -0.03 mag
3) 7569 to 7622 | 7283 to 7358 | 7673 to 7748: -0.22 mag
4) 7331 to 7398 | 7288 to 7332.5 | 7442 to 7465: -0.04 mag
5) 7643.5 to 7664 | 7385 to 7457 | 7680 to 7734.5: -0.03 mag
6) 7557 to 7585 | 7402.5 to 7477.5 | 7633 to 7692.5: -0.21 mag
